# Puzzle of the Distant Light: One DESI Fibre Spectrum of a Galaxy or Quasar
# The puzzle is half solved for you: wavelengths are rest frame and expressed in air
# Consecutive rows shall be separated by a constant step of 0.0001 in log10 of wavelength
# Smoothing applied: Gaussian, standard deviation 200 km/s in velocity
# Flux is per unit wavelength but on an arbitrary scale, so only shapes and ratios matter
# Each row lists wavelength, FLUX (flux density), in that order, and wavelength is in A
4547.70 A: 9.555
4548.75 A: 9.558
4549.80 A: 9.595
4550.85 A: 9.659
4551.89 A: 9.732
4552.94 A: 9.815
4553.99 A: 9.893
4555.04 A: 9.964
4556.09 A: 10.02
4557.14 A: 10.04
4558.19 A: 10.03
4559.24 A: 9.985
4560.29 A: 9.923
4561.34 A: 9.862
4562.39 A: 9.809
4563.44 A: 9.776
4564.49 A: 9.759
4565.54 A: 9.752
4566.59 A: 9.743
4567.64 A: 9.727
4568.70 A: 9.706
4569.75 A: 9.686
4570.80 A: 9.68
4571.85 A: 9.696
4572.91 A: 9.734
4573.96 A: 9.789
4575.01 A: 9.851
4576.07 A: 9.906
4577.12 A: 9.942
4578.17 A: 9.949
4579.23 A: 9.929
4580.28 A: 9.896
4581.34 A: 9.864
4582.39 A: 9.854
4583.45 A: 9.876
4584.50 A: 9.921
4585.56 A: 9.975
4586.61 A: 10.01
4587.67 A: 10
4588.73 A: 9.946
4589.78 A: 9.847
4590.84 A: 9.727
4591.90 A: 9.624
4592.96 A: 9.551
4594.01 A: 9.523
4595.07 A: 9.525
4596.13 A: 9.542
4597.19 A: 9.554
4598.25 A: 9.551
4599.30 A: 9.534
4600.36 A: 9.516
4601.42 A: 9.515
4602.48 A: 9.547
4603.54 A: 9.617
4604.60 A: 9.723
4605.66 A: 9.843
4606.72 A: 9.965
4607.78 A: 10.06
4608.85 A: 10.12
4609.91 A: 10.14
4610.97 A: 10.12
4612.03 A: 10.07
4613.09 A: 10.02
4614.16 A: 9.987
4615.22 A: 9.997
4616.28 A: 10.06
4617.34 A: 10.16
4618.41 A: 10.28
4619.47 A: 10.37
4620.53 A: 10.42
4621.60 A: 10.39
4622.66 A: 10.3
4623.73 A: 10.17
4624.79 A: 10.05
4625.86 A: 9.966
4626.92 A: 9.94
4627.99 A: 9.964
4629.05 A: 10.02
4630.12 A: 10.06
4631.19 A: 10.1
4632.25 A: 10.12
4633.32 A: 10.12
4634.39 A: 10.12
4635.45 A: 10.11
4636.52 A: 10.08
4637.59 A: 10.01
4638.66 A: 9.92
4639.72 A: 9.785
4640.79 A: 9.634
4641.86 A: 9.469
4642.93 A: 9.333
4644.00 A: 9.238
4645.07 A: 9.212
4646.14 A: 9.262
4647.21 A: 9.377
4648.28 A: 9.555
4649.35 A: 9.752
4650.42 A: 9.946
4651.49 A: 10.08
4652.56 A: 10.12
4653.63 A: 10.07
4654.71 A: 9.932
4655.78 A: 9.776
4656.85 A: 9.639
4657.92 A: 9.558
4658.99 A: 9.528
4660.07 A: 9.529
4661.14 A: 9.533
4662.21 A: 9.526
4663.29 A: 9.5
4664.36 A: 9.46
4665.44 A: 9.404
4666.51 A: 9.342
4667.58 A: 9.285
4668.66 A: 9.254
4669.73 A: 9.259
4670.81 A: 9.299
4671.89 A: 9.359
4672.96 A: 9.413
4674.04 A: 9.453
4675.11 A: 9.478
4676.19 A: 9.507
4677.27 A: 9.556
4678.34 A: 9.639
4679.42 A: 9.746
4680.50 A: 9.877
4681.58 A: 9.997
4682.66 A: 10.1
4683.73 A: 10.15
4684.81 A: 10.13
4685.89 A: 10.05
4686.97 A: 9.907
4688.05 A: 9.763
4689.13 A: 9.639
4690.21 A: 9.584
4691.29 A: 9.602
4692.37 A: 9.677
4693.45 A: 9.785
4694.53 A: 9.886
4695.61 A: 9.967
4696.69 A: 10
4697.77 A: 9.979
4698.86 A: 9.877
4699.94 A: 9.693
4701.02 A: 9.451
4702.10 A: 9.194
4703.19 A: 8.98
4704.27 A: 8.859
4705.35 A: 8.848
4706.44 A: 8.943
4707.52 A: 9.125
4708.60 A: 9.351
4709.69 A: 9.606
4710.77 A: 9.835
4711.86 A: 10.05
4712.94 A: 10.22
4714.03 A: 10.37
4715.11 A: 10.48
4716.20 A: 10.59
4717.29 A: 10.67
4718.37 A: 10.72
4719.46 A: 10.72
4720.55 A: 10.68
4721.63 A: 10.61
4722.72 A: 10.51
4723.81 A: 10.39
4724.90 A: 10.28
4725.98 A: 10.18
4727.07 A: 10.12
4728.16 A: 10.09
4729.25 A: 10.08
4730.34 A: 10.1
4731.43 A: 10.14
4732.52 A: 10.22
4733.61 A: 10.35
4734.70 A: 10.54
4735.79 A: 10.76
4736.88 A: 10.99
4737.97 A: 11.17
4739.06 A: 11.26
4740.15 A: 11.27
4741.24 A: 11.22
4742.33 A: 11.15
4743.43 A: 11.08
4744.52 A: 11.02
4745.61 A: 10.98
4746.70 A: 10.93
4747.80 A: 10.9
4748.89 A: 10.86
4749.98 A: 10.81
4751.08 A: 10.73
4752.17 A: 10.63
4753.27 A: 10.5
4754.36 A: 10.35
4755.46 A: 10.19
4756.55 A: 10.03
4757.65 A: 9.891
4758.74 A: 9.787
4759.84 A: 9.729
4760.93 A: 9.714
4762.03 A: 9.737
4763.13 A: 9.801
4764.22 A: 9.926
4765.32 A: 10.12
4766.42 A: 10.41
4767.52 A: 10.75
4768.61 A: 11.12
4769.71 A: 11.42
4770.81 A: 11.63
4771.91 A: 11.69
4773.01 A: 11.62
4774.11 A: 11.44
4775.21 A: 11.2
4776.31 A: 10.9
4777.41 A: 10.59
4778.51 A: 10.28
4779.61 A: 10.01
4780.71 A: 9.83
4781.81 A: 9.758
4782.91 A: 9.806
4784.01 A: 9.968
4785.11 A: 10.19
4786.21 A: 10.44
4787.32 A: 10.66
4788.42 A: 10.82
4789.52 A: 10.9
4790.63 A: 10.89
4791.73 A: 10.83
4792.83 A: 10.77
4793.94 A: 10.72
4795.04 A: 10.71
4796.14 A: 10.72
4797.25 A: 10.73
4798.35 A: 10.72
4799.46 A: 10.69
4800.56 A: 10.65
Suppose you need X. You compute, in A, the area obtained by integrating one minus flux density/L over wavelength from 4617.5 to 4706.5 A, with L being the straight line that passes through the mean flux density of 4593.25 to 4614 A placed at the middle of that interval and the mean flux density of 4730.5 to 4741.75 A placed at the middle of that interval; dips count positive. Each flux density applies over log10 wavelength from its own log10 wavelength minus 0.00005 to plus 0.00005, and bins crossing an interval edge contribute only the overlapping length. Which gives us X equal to 4.1 A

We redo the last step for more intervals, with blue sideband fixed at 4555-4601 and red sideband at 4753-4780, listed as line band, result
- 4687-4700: 0.56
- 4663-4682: 1.25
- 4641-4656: 0.62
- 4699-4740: 0.86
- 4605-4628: -0.39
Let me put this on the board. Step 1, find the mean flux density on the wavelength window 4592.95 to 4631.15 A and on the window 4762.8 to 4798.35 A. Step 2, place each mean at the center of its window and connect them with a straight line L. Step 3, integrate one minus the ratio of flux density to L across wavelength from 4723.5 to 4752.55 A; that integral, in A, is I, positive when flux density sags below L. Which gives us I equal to -0.6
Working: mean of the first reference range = 9.93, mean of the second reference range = 10.7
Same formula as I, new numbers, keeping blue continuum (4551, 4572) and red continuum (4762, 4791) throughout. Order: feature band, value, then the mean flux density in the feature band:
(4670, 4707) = 2.4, 9.62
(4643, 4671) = 1.7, 9.55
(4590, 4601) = 0.4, 9.57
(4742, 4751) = -0.4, 10.9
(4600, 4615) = 0.2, 9.88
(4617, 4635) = -0.2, 10.1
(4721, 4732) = 0.2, 10.3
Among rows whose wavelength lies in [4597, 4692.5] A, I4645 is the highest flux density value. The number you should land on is 10.42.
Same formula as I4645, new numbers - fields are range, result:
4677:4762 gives 11.27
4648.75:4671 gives 10.12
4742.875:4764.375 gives 11.08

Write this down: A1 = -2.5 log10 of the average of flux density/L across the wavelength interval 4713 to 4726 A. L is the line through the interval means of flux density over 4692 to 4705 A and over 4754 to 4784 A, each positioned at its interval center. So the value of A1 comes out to -0.072 mag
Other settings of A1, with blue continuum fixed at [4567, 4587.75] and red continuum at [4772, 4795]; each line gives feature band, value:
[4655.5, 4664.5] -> 0.06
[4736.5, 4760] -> -0.02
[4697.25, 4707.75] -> 0.11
